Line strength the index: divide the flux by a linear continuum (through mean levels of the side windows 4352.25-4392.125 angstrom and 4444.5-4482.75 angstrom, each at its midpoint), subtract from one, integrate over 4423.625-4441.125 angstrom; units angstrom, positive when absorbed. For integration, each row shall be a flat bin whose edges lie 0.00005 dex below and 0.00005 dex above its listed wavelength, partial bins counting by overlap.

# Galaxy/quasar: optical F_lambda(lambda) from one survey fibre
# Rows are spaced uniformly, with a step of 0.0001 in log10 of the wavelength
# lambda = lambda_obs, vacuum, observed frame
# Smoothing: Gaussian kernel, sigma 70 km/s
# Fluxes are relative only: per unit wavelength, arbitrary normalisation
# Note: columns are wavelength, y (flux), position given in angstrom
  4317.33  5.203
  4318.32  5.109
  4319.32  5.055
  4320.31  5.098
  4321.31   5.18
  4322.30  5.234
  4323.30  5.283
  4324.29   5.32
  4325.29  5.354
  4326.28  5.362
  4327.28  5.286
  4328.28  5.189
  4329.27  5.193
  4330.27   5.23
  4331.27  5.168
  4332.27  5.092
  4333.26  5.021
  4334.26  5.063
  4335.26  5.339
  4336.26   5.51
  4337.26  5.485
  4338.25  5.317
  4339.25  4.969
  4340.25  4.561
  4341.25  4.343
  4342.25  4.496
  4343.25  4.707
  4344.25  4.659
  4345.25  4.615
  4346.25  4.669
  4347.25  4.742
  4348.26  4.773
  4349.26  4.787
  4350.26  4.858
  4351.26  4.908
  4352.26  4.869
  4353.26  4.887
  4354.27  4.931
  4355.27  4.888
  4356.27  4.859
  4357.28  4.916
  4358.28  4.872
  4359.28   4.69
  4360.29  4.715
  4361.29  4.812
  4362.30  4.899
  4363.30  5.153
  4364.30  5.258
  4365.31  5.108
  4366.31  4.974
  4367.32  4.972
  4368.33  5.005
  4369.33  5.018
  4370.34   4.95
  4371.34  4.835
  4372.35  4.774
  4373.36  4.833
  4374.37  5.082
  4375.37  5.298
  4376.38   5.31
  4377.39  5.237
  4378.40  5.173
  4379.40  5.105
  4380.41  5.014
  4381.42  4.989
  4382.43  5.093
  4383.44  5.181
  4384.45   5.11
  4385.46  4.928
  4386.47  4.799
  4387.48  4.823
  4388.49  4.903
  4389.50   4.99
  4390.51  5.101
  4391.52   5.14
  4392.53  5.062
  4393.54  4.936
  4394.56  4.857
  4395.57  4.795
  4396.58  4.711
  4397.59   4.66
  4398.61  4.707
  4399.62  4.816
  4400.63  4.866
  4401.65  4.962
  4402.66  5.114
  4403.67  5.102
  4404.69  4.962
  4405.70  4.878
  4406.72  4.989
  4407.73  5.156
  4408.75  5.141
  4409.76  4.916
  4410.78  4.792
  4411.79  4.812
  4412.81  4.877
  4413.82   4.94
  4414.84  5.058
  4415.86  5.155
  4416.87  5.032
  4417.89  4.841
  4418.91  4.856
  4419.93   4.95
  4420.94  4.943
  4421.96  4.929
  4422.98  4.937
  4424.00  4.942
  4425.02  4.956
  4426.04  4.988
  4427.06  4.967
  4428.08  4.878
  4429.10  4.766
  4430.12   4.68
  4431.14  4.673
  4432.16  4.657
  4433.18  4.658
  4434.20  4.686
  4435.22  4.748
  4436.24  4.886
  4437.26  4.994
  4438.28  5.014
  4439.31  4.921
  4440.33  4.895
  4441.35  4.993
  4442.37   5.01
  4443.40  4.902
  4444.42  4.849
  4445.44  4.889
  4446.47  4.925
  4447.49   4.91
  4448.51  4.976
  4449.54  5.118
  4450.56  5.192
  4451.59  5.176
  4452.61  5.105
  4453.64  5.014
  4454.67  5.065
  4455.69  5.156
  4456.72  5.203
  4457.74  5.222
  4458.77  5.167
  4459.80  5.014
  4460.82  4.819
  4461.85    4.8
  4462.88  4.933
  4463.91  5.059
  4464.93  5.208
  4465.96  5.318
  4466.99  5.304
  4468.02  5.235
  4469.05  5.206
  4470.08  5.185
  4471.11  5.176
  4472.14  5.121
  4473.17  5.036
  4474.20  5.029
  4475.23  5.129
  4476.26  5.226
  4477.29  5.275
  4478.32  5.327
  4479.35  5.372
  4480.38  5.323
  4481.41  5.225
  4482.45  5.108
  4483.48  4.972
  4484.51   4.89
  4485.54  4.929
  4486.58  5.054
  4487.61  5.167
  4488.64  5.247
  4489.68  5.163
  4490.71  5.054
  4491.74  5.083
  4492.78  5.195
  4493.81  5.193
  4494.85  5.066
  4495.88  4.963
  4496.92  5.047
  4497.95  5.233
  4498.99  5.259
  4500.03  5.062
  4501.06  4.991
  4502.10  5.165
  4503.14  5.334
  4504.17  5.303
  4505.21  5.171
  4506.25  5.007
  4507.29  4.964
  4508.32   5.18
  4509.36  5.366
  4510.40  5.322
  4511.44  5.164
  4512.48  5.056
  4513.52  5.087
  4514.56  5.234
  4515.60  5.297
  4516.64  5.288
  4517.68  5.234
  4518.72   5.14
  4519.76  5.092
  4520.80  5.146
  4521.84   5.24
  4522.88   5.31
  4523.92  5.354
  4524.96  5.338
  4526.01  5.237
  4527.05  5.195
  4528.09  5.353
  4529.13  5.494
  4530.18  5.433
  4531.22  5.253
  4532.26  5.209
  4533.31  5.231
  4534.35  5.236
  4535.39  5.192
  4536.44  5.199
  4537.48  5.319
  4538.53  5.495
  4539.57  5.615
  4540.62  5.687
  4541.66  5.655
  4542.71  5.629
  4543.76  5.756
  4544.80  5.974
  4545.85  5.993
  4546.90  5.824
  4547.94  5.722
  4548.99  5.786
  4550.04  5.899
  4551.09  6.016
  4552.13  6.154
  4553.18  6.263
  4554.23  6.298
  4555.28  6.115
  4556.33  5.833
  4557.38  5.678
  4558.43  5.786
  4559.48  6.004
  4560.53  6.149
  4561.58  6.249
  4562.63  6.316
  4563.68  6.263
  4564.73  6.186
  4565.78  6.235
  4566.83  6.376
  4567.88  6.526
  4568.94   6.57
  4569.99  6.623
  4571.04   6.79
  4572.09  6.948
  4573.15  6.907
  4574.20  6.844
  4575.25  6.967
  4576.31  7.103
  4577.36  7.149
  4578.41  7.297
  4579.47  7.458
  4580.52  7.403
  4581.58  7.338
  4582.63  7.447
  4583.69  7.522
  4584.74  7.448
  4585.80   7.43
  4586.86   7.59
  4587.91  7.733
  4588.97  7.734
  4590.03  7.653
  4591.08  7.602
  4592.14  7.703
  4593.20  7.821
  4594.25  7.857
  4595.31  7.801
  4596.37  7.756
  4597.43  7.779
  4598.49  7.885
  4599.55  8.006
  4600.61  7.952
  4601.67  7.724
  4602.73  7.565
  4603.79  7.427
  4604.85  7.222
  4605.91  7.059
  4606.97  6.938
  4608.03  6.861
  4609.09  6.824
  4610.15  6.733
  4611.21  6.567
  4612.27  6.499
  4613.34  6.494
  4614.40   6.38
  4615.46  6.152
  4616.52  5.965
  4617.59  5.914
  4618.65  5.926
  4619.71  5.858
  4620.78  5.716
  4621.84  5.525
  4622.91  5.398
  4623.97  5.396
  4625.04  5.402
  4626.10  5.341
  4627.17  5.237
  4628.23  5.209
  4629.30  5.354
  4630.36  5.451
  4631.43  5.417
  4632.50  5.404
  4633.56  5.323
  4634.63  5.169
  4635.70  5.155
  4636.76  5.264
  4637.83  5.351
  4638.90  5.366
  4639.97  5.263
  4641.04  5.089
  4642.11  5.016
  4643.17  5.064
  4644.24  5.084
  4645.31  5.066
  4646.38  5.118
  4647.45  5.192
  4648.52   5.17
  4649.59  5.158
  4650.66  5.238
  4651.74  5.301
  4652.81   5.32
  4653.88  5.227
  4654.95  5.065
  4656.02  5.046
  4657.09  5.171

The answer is 0.8 angstrom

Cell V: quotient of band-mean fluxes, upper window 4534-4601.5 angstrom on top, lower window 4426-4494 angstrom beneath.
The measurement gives 1.32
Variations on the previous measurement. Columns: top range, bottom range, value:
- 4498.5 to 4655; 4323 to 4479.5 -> 1.21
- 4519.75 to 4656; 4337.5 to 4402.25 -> 1.25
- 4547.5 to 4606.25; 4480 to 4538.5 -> 1.34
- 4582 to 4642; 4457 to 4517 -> 1.27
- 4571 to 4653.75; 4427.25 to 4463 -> 1.30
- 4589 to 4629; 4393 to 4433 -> 1.37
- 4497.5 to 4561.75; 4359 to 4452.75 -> 1.10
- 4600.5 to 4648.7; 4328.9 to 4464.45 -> 1.19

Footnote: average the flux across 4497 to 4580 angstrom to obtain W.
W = 5.74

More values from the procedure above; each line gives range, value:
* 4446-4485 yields 5.12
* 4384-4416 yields 4.94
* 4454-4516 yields 5.14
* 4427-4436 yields 4.74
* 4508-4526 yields 5.22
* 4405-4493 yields 5.02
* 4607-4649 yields 5.62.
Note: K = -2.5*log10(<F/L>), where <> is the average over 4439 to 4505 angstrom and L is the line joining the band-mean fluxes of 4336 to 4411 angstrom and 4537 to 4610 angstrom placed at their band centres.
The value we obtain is 0.15 mag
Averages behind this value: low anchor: 4.94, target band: 5.1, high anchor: 6.76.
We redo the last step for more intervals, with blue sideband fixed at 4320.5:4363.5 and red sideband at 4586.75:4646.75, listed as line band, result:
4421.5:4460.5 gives 0.108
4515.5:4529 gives 0.119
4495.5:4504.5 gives 0.121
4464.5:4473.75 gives 0.083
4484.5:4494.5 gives 0.120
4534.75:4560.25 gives 0.037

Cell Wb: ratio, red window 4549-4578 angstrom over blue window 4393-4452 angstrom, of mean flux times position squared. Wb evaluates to 1.38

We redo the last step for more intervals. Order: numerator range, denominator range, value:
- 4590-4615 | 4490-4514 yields 1.49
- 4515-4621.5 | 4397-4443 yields 1.39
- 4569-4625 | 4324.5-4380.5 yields 1.57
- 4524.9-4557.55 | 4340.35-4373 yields 1.26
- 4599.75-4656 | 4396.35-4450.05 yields 1.30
